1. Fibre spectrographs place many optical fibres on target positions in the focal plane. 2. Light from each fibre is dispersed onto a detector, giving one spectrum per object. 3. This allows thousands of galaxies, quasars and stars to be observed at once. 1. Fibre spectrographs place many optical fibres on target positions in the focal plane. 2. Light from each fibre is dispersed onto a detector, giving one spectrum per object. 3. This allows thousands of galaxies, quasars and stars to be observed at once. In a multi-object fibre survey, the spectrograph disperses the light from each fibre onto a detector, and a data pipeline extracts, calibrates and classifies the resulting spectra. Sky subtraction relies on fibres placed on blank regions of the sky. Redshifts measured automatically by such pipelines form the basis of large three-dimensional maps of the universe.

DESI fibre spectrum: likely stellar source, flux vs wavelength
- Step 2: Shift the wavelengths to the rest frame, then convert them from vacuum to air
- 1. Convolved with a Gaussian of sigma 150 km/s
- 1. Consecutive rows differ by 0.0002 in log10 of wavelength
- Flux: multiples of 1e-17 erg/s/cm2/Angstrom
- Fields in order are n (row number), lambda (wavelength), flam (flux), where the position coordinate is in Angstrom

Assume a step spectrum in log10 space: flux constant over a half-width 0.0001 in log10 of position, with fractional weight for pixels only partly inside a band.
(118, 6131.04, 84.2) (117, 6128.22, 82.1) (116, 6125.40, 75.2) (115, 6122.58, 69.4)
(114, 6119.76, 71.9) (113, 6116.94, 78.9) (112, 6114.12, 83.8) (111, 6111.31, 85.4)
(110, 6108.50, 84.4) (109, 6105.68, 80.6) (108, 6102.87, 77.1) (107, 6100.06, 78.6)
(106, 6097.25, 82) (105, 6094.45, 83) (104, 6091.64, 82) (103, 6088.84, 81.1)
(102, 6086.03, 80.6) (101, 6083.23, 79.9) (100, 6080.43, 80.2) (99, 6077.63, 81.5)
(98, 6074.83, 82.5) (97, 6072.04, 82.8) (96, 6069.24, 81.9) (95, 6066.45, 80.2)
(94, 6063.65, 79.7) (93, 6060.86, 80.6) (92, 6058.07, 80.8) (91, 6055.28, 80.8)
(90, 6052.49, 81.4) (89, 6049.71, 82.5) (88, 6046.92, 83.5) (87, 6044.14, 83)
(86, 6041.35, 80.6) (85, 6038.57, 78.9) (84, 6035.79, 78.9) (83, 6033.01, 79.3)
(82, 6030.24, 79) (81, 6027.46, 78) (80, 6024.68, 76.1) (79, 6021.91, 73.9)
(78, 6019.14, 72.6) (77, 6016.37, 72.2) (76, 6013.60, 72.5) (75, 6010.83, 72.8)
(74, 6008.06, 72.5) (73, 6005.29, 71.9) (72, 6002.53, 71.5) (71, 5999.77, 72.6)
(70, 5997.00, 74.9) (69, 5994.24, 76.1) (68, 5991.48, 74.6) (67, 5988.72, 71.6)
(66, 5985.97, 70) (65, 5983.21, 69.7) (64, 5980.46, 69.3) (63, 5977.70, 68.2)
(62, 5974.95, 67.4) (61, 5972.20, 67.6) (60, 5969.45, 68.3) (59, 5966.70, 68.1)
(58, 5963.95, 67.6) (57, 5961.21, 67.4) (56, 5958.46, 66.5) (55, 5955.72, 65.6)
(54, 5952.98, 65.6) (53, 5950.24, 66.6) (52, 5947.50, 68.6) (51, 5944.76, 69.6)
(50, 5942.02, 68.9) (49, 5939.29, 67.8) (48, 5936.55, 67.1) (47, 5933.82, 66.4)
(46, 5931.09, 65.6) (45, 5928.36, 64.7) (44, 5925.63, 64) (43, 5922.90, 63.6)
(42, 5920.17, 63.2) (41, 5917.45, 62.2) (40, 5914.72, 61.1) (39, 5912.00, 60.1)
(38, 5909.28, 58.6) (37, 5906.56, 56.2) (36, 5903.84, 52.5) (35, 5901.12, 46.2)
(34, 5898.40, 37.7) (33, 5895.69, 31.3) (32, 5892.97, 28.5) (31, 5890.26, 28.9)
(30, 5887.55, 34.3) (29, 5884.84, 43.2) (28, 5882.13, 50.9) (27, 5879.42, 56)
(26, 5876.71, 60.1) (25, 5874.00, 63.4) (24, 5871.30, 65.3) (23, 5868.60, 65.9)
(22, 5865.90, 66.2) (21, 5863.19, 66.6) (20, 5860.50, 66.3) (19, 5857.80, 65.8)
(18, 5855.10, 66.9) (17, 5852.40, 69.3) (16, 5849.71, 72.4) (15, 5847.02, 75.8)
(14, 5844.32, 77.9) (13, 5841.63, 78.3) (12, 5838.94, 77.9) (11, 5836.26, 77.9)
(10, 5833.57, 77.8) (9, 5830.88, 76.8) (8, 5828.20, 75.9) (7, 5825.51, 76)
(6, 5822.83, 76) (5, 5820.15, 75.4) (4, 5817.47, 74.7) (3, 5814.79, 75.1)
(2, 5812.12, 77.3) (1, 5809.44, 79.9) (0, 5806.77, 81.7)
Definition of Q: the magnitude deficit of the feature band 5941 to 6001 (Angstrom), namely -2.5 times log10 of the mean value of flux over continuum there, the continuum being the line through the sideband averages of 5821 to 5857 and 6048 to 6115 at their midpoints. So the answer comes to 0.136 mag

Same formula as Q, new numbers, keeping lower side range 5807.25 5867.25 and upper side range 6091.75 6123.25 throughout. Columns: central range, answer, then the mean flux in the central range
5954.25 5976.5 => 0.14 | 67.3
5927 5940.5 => 0.15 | 66.3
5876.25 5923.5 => 0.46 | 49.3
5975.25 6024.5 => 0.08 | 72.2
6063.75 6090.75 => -0.03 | 81.1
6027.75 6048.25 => -0.03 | 80.3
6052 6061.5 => -0.03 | 80.9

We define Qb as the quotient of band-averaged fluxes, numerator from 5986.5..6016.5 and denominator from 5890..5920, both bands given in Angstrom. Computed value 1.49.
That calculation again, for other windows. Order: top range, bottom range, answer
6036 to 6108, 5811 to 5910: 1.29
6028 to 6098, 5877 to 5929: 1.60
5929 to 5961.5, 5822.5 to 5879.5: 0.95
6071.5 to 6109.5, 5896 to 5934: 1.40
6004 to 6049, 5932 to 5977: 1.14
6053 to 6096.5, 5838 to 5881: 1.19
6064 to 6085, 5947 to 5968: 1.21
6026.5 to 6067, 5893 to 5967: 1.32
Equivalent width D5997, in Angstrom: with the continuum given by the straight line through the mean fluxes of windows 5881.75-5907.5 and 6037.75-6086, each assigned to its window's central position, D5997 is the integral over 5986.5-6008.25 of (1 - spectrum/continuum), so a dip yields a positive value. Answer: -2.6 Angstrom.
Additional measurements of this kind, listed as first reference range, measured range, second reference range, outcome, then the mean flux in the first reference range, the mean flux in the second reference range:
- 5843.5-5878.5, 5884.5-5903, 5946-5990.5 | 8.7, 67.5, 68.1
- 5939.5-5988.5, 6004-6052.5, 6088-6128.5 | -2.6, 68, 79.6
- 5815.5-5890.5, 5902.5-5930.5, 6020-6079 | 4.2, 67.1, 80.2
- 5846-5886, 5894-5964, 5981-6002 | 7.4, 63.6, 72.6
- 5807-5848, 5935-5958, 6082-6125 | 3.2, 77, 79.8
